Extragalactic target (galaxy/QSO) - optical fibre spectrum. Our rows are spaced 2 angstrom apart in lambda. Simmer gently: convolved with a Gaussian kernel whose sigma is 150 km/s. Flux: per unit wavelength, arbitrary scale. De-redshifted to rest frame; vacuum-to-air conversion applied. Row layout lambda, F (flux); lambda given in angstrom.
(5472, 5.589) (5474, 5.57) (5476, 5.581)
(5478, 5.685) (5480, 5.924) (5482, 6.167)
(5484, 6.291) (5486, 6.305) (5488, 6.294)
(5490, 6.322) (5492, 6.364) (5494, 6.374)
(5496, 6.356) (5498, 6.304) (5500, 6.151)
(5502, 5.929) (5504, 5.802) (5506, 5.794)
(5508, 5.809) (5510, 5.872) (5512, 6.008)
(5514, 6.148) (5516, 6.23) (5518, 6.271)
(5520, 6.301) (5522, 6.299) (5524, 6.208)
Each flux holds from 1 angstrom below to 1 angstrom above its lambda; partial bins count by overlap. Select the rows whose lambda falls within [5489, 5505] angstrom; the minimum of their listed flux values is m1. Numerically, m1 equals 5.802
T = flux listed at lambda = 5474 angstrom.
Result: 5.57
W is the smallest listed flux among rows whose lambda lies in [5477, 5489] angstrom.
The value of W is 5.685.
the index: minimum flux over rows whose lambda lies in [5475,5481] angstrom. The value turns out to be 5.581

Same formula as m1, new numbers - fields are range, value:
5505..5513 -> 5.794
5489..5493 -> 6.322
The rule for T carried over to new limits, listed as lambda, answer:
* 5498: 6.304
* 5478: 5.685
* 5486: 6.305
